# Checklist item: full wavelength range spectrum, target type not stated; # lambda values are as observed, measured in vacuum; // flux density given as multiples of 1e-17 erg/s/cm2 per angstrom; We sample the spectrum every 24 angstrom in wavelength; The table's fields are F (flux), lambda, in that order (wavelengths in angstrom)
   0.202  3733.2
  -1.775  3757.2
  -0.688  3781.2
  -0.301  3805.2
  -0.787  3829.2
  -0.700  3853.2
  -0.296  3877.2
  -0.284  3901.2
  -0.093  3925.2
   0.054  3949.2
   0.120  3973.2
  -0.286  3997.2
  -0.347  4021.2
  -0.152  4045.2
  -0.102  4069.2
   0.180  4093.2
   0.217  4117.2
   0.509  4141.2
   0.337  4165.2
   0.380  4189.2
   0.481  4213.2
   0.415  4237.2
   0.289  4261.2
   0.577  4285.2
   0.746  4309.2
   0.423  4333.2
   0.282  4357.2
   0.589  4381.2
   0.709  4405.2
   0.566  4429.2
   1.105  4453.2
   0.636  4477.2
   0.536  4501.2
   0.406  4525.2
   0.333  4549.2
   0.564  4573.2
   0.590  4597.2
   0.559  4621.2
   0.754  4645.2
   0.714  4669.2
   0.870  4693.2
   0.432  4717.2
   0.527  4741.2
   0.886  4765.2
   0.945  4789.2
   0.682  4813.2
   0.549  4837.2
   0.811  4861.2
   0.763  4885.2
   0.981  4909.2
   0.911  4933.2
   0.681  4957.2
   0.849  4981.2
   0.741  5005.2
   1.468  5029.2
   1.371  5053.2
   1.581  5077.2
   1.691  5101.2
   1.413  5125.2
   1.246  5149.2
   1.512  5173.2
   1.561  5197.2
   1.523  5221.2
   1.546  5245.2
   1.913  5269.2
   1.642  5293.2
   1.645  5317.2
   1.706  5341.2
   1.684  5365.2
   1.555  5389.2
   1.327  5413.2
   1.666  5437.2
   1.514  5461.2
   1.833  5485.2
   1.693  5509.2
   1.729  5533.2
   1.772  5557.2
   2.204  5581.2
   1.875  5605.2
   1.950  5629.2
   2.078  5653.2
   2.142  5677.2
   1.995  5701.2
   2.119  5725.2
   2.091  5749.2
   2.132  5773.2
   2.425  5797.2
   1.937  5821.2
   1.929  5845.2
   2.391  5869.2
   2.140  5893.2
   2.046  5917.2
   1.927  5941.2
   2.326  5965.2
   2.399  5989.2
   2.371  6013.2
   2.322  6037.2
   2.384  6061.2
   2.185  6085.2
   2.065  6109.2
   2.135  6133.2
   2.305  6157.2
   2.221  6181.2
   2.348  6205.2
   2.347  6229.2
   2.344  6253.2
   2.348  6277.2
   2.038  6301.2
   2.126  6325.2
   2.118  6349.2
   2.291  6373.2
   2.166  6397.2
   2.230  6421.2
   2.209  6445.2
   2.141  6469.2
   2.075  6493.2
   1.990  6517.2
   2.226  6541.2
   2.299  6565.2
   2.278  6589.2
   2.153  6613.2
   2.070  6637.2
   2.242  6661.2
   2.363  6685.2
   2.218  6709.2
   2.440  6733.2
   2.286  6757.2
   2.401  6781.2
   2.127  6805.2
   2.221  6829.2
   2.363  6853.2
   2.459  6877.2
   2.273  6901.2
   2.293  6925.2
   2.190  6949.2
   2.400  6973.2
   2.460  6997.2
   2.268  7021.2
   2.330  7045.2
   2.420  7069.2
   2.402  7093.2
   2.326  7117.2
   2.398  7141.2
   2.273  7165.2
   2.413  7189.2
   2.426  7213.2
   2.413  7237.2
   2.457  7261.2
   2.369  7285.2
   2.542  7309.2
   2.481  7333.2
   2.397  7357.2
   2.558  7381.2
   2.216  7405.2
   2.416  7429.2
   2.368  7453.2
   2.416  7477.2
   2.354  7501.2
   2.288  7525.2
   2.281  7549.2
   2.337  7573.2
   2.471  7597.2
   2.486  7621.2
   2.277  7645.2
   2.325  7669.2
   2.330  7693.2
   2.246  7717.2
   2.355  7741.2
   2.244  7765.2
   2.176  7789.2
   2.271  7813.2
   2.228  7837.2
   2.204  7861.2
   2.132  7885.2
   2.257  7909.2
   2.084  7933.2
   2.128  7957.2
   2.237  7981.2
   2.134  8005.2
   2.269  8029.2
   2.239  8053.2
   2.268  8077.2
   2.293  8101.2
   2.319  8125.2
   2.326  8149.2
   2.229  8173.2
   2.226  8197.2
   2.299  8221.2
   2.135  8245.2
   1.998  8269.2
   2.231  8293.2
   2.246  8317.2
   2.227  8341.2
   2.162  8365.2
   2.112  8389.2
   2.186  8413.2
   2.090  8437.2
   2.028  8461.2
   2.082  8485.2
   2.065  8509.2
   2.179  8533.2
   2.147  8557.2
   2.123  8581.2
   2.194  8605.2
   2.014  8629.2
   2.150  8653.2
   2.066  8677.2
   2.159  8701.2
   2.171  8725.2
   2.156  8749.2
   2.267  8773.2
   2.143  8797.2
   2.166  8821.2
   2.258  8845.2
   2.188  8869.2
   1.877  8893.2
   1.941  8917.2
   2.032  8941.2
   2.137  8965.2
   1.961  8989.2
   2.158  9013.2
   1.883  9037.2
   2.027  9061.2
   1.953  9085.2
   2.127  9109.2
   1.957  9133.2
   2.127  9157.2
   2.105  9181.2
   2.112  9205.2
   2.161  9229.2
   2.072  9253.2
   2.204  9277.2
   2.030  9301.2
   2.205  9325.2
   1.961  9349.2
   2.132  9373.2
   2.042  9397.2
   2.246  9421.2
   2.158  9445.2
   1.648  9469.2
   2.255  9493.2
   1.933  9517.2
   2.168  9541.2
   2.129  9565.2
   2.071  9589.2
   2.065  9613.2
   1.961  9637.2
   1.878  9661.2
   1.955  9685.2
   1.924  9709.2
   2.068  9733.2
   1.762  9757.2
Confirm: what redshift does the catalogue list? 0.26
